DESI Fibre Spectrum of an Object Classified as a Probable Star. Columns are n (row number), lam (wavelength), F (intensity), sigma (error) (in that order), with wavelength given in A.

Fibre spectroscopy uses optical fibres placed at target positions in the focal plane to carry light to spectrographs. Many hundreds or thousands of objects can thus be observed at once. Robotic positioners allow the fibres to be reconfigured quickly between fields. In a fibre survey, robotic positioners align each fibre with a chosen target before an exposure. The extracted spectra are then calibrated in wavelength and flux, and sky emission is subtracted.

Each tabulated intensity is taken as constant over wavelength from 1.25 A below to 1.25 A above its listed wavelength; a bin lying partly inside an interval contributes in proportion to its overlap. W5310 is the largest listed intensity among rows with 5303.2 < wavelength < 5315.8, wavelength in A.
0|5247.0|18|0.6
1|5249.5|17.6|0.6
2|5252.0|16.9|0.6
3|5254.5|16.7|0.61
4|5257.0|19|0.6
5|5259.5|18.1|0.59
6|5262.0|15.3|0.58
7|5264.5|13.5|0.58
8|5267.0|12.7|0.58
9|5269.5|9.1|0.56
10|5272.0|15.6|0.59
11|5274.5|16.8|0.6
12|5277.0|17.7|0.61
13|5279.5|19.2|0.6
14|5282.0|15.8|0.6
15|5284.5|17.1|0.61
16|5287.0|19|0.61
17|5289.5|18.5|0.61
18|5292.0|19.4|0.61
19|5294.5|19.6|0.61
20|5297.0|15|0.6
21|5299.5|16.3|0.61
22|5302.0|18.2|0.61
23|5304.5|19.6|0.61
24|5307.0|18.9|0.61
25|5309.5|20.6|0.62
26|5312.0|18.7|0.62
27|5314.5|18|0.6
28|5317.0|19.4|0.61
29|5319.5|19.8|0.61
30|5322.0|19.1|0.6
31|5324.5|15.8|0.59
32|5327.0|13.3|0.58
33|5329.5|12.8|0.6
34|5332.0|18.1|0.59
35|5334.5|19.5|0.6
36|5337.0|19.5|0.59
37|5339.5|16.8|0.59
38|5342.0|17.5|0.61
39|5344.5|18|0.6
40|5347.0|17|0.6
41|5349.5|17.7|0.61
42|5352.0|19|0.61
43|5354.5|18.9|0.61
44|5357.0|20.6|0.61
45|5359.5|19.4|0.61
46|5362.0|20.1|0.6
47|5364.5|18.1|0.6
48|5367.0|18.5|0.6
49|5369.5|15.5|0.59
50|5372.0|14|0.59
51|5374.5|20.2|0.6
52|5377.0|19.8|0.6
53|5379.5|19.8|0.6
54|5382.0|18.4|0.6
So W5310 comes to 20.6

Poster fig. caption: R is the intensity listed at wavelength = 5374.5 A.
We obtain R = 20.2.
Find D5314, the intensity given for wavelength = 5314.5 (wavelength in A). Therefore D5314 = 18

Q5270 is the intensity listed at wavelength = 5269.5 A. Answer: 9.1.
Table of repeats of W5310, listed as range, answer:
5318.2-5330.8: 19.8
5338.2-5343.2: 17.5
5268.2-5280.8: 19.2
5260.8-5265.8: 15.3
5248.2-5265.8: 19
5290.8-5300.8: 19.6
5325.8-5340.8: 19.5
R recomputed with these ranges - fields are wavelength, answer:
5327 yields 13.3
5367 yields 18.5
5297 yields 15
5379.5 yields 19.8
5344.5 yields 18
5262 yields 15.3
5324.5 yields 15.8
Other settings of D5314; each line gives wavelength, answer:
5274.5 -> 16.8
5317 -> 19.4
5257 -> 19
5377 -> 19.8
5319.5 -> 19.8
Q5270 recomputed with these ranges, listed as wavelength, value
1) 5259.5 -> 18.1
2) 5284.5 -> 17.1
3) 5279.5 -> 19.2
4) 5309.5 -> 20.6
